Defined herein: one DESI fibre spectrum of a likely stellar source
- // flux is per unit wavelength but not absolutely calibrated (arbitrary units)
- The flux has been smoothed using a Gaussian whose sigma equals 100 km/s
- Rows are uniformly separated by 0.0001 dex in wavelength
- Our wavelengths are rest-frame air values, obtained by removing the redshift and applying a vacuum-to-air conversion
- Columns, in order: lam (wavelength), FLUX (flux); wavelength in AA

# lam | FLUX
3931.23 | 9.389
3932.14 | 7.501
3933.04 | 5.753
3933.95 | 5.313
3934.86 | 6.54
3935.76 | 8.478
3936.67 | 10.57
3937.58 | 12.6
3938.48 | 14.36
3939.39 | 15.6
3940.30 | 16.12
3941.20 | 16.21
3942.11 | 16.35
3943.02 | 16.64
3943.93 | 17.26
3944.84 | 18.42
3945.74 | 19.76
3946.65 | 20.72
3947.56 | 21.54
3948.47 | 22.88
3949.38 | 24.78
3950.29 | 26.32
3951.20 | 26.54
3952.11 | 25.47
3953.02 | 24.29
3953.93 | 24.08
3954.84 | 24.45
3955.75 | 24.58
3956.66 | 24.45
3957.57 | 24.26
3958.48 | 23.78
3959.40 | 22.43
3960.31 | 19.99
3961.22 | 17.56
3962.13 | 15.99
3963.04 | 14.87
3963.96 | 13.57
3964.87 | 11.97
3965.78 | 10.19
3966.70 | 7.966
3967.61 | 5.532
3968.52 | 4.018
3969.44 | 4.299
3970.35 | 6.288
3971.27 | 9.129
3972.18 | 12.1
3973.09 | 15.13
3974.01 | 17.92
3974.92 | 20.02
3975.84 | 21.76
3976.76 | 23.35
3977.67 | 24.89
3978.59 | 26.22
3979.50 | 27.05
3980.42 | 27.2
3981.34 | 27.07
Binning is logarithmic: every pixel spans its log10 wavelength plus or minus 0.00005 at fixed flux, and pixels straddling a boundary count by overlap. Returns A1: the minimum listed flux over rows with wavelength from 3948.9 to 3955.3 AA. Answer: 24.08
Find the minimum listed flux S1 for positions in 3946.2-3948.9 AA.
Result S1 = 20.72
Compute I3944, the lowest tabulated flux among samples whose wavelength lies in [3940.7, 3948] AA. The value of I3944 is 16.21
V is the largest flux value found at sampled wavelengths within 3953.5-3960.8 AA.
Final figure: 24.58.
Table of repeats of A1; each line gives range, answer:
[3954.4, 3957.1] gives 24.45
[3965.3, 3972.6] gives 4.018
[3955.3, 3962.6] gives 15.99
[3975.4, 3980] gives 21.76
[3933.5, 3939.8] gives 5.313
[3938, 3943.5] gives 14.36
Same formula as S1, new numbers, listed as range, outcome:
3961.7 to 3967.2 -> 7.966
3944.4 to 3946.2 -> 18.42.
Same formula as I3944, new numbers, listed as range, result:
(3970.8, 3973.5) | 9.129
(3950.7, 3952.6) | 25.47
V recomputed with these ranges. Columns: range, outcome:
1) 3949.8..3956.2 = 26.54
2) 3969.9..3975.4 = 20.02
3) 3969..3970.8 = 6.288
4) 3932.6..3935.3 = 6.54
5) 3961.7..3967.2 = 15.99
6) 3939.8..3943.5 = 16.64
